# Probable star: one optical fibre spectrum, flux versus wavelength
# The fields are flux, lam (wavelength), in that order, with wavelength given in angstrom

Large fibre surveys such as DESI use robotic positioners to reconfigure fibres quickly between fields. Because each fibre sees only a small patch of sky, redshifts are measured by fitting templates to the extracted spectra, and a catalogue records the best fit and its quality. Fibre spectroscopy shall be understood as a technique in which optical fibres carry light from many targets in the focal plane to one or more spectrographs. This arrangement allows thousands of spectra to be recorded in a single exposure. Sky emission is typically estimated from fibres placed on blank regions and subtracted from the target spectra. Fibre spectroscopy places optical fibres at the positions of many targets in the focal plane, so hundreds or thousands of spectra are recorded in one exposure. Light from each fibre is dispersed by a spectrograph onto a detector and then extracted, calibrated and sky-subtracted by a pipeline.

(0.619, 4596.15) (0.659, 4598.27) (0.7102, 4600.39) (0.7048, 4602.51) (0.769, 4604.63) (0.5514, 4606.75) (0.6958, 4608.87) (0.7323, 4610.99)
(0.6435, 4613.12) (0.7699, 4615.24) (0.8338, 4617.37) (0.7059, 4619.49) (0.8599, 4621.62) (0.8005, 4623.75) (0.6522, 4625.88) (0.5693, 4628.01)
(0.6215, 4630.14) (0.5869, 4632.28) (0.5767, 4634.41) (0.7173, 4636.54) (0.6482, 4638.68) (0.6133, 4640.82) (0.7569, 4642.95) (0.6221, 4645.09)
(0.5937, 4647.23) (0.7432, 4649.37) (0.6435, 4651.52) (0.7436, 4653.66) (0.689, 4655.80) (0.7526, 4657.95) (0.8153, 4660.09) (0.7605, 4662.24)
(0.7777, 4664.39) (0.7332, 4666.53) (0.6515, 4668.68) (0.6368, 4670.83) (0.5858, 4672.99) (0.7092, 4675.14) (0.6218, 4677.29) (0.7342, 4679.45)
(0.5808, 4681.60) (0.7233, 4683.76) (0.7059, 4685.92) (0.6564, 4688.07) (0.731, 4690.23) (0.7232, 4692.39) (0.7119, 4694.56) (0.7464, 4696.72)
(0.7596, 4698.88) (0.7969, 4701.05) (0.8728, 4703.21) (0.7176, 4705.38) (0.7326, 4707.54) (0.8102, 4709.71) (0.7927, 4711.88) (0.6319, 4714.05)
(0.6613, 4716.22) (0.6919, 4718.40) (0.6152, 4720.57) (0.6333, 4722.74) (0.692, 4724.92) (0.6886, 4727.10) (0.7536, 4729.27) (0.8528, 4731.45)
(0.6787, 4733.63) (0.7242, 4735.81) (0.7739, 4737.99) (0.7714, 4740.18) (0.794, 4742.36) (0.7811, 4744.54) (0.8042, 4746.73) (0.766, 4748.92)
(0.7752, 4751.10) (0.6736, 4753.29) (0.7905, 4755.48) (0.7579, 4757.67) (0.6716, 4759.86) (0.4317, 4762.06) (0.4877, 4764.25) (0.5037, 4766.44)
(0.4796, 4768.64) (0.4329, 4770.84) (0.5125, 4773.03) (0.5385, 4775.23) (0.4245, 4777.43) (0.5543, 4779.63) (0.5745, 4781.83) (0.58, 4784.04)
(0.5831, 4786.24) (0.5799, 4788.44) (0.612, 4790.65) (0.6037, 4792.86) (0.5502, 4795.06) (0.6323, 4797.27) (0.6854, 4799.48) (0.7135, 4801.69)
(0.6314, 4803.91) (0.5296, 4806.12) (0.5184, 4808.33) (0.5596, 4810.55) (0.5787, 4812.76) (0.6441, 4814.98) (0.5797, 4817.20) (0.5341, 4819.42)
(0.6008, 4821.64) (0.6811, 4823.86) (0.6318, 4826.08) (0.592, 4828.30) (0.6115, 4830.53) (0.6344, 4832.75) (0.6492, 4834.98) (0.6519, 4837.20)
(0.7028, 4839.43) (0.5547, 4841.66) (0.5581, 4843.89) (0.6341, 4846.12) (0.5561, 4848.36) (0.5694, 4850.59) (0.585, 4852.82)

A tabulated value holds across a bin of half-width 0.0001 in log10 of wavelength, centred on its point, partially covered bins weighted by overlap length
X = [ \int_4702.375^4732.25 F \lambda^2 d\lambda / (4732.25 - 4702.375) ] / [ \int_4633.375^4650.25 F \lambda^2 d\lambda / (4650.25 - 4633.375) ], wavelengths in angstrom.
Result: 1.1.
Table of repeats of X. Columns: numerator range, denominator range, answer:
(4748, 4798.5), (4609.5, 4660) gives 0.90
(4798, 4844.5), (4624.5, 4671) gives 0.97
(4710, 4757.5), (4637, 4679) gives 1.10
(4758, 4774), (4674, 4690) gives 0.79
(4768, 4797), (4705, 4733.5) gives 0.78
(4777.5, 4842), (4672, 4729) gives 0.89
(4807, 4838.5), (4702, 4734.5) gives 0.88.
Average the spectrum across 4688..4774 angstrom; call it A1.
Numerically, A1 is 0.698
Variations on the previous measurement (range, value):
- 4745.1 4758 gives 0.762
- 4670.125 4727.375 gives 0.703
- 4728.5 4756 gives 0.764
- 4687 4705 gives 0.748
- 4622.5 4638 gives 0.649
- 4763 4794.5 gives 0.533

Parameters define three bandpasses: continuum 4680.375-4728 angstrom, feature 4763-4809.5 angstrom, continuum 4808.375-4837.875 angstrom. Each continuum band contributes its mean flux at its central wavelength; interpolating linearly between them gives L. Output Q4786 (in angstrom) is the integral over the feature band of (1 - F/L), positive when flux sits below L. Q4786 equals 5.9 angstrom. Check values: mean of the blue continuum 0.713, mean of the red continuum 0.608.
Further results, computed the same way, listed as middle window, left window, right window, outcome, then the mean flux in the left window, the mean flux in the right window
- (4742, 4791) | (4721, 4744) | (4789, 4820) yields 4.5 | 0.734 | 0.599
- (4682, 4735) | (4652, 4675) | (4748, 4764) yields -1.8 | 0.713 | 0.684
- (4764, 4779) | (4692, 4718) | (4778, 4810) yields 3.5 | 0.745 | 0.593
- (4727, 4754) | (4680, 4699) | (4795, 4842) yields -3.8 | 0.703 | 0.614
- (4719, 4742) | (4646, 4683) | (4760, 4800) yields -4.3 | 0.692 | 0.544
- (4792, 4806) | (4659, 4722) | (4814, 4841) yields 0.3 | 0.713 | 0.625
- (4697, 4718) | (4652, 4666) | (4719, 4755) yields -0.2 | 0.751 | 0.737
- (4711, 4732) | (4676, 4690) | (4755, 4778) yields -2.8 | 0.675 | 0.545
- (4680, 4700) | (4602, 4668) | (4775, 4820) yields -1.4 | 0.699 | 0.583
